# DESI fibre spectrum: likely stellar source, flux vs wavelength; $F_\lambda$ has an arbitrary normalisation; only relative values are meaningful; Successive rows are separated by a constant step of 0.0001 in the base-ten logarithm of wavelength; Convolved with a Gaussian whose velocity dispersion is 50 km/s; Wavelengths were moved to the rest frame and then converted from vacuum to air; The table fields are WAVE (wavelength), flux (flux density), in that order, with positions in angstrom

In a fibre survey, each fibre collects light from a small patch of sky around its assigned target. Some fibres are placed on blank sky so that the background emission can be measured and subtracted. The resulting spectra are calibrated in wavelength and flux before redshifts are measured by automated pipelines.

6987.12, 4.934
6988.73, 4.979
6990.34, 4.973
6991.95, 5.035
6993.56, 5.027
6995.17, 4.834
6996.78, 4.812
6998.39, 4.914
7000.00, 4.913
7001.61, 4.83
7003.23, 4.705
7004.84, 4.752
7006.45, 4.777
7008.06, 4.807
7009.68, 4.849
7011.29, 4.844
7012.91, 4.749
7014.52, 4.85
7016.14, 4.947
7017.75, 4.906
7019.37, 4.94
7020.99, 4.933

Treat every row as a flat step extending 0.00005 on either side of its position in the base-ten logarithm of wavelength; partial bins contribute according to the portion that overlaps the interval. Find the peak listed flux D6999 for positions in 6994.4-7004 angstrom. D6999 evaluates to 4.914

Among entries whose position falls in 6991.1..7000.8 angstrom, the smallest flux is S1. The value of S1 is 4.812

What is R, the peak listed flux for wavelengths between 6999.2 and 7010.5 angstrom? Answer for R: 4.913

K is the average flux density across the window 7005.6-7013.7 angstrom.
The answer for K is 4.8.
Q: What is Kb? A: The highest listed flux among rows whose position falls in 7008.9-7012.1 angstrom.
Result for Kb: 4.849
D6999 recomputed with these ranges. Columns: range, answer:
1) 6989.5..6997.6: 5.035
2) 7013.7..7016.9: 4.947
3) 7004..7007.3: 4.777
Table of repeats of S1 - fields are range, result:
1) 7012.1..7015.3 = 4.749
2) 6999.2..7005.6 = 4.705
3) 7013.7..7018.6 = 4.85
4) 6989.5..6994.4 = 4.973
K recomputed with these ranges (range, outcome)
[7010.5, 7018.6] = 4.86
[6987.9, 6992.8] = 4.99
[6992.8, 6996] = 4.93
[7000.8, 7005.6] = 4.76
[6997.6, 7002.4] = 4.89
